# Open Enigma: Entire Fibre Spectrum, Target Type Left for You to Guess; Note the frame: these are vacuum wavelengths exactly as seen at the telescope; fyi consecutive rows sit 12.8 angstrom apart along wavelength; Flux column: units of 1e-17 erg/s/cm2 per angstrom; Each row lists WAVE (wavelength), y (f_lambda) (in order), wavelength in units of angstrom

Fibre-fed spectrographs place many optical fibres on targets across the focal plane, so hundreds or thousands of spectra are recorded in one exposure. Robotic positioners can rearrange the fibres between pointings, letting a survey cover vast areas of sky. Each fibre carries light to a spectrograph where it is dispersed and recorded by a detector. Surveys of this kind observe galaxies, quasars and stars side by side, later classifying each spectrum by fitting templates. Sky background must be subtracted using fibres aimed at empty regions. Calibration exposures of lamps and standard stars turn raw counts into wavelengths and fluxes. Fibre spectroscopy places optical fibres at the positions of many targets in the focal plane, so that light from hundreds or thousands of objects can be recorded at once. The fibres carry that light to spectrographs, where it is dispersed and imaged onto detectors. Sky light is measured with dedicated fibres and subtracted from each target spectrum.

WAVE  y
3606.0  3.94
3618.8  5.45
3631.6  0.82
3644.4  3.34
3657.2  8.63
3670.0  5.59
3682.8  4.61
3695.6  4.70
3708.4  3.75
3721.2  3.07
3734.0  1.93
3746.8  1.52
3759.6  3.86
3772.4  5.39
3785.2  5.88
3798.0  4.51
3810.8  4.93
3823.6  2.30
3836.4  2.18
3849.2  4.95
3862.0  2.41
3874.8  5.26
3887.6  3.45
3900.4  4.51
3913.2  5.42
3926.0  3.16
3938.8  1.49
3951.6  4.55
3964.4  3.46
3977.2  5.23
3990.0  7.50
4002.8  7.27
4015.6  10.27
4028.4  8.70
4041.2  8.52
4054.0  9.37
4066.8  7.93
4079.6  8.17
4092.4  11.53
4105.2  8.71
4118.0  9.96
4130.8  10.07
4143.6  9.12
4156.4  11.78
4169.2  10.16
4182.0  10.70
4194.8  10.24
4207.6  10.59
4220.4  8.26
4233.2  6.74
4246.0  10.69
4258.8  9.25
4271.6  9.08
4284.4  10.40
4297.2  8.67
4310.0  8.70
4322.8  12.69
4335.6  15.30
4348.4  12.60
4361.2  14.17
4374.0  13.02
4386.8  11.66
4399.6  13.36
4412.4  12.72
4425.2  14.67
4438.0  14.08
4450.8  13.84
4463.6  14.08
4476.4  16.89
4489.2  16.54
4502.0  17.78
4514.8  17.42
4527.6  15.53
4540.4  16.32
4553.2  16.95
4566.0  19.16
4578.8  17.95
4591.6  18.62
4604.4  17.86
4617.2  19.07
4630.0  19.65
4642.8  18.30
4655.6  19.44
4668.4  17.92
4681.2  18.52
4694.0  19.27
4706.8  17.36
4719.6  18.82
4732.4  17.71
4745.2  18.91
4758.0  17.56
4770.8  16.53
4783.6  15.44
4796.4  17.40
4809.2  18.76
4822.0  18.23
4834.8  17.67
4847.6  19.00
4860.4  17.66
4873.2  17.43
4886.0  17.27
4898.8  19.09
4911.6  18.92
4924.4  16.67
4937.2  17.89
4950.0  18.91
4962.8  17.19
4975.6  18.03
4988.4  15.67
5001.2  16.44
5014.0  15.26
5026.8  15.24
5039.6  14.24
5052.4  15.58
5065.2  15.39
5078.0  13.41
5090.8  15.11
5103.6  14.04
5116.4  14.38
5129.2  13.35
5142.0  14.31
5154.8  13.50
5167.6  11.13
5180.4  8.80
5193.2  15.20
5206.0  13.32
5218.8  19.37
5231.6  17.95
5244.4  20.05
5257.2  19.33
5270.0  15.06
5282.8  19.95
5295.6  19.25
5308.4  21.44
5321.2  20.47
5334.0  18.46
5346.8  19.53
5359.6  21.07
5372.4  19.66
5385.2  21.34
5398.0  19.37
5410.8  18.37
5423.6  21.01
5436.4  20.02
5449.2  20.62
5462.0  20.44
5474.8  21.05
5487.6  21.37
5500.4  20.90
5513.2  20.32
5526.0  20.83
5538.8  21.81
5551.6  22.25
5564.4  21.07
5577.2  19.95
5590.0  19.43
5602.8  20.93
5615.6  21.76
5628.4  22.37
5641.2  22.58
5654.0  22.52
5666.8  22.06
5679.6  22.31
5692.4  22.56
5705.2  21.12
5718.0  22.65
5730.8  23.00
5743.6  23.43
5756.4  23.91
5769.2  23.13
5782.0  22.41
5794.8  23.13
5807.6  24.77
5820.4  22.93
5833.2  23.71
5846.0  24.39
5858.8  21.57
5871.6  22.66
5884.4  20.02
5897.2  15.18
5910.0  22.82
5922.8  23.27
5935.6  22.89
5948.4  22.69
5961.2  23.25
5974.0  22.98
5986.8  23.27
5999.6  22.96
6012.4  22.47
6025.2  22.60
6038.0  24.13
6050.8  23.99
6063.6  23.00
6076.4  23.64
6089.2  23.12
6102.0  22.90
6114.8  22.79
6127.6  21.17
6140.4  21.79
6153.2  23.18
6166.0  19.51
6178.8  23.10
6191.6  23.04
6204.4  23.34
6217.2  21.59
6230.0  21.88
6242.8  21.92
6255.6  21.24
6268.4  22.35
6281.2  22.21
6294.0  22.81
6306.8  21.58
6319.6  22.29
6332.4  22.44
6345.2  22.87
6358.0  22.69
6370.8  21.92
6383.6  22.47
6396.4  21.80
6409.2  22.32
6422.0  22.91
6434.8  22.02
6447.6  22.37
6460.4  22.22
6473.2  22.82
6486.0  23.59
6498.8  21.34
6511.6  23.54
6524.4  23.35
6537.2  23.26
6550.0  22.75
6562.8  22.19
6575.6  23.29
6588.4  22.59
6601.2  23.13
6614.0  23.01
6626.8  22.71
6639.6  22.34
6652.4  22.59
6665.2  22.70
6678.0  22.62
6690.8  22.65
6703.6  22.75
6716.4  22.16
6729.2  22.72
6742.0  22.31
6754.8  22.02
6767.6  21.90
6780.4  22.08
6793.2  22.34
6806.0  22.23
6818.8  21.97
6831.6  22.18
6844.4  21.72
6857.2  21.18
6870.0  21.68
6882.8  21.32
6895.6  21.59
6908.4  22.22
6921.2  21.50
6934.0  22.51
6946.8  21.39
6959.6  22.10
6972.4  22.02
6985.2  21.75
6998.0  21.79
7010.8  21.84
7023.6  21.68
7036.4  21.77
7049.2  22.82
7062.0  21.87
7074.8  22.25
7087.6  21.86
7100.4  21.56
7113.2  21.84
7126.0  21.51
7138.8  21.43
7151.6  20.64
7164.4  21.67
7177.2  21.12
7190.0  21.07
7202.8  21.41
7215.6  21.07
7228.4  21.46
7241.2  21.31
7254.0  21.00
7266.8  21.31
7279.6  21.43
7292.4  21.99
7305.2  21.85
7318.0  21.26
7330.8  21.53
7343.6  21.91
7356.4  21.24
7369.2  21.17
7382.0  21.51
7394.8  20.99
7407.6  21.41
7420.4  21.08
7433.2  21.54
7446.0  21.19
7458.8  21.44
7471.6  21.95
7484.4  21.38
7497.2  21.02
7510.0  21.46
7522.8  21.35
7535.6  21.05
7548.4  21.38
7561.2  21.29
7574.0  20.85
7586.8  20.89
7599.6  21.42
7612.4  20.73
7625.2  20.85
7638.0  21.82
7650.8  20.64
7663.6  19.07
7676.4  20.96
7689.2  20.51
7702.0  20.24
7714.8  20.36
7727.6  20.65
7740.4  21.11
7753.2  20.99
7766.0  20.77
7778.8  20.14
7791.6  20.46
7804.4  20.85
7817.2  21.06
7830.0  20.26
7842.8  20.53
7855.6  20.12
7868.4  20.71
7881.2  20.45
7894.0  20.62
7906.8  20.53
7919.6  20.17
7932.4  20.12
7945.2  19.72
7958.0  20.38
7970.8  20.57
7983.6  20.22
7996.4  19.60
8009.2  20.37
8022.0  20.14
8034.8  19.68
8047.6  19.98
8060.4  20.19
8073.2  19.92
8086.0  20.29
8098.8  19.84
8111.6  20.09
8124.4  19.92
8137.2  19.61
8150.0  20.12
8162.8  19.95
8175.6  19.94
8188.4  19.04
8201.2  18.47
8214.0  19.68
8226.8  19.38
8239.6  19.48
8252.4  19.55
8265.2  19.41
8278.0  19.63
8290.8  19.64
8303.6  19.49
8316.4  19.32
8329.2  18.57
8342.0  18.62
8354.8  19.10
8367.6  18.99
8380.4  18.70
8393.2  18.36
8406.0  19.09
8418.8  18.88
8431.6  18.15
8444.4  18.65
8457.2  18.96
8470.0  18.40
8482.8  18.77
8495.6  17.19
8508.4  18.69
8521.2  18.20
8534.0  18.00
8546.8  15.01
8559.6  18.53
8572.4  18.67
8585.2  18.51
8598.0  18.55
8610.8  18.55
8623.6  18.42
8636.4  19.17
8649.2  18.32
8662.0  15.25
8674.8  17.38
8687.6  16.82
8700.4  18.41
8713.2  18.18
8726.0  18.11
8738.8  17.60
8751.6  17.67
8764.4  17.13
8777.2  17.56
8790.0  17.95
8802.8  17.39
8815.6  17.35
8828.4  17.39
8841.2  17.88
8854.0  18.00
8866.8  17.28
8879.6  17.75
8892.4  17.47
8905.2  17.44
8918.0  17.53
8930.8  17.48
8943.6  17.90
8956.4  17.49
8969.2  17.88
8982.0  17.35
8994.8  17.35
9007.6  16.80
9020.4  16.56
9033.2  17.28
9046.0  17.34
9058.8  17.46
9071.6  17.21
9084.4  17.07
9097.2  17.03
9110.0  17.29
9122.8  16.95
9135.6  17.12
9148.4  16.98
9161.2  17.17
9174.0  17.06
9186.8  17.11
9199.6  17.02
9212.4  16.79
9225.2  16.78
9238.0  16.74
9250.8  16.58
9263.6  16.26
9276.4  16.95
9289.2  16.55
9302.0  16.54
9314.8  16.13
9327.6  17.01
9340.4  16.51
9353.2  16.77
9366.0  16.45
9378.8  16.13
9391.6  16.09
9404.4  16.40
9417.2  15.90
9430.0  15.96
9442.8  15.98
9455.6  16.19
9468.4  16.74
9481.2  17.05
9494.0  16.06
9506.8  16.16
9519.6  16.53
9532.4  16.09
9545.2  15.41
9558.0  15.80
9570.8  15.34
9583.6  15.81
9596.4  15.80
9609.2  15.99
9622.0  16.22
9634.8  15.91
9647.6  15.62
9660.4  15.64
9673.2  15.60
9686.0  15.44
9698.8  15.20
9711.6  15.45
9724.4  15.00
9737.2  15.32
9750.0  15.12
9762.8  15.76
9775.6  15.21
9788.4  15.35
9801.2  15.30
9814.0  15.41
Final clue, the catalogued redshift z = 0.000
